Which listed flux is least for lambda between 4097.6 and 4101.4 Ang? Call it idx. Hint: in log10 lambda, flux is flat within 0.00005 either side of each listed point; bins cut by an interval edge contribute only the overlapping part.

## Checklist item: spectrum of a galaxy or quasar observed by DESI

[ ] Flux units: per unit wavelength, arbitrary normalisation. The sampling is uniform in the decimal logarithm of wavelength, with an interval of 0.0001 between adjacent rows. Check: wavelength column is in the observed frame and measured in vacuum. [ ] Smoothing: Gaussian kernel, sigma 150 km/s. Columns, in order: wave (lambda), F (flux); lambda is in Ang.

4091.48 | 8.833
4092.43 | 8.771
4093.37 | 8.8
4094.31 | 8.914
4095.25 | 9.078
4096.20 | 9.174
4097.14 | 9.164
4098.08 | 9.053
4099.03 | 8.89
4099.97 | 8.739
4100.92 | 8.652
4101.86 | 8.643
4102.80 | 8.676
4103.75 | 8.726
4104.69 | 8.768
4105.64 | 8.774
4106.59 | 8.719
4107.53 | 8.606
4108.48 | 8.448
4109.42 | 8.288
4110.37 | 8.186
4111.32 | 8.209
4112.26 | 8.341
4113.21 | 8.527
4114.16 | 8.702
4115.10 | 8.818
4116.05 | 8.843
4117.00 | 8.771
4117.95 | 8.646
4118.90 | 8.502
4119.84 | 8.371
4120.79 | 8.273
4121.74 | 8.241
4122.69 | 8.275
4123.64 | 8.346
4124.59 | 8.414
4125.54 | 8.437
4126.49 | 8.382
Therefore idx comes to 8.652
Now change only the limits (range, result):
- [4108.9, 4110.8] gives 8.186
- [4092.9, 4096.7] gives 8.8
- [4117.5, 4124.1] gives 8.241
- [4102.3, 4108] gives 8.606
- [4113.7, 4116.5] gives 8.702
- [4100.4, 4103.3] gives 8.643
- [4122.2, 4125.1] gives 8.275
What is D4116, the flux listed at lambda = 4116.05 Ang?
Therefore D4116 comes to 8.843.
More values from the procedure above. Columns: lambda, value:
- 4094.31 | 8.914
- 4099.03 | 8.89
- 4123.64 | 8.346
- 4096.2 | 9.174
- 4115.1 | 8.818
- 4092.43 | 8.771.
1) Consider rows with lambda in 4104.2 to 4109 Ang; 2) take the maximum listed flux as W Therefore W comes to 8.774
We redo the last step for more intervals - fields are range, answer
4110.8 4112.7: 8.341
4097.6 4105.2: 9.053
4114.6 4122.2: 8.843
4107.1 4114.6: 8.702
